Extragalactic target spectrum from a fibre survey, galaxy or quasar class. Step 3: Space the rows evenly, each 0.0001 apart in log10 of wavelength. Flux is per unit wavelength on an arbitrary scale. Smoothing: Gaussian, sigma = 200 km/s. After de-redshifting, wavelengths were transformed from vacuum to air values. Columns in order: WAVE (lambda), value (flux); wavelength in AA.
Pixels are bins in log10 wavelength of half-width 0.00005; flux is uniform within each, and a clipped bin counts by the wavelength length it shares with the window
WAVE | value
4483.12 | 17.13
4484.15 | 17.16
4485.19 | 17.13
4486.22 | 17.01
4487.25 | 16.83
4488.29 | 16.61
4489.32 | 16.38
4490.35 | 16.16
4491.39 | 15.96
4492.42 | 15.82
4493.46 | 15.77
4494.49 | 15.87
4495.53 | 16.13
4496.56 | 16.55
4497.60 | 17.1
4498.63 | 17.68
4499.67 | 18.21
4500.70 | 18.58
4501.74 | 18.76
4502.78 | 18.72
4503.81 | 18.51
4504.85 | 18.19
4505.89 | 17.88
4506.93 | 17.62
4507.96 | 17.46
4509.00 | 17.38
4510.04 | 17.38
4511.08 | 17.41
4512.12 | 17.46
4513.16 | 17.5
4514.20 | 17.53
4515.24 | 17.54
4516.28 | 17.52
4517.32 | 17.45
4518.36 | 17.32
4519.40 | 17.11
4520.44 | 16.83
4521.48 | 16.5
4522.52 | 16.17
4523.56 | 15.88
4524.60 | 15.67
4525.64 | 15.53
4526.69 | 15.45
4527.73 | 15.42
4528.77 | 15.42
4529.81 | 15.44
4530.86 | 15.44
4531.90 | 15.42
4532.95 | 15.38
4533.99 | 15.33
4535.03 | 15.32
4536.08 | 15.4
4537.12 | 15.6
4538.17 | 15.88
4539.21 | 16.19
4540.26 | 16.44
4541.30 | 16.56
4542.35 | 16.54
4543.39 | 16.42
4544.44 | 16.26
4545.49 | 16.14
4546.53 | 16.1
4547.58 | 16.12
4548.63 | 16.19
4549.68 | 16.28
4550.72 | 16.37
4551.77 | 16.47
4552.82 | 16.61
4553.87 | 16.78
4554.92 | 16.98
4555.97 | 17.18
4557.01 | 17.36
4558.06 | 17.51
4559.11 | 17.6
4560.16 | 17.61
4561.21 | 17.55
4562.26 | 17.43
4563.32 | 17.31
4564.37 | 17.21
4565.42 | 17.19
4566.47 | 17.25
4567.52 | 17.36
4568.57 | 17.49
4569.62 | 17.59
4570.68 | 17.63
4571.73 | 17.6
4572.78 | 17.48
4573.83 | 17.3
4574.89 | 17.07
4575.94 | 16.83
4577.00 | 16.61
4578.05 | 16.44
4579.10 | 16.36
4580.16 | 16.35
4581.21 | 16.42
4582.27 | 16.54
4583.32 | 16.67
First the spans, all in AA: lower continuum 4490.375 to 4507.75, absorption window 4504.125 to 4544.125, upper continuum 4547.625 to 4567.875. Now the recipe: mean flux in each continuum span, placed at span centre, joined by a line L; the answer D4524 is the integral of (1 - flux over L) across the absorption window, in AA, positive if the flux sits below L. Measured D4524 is 1.6 AA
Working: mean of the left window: 17.3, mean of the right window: 17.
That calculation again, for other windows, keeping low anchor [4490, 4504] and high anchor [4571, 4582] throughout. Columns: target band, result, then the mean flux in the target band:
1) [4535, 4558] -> 0.79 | 16.4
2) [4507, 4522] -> -0.23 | 17.3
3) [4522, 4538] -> 1.39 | 15.5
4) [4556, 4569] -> -0.38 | 17.4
